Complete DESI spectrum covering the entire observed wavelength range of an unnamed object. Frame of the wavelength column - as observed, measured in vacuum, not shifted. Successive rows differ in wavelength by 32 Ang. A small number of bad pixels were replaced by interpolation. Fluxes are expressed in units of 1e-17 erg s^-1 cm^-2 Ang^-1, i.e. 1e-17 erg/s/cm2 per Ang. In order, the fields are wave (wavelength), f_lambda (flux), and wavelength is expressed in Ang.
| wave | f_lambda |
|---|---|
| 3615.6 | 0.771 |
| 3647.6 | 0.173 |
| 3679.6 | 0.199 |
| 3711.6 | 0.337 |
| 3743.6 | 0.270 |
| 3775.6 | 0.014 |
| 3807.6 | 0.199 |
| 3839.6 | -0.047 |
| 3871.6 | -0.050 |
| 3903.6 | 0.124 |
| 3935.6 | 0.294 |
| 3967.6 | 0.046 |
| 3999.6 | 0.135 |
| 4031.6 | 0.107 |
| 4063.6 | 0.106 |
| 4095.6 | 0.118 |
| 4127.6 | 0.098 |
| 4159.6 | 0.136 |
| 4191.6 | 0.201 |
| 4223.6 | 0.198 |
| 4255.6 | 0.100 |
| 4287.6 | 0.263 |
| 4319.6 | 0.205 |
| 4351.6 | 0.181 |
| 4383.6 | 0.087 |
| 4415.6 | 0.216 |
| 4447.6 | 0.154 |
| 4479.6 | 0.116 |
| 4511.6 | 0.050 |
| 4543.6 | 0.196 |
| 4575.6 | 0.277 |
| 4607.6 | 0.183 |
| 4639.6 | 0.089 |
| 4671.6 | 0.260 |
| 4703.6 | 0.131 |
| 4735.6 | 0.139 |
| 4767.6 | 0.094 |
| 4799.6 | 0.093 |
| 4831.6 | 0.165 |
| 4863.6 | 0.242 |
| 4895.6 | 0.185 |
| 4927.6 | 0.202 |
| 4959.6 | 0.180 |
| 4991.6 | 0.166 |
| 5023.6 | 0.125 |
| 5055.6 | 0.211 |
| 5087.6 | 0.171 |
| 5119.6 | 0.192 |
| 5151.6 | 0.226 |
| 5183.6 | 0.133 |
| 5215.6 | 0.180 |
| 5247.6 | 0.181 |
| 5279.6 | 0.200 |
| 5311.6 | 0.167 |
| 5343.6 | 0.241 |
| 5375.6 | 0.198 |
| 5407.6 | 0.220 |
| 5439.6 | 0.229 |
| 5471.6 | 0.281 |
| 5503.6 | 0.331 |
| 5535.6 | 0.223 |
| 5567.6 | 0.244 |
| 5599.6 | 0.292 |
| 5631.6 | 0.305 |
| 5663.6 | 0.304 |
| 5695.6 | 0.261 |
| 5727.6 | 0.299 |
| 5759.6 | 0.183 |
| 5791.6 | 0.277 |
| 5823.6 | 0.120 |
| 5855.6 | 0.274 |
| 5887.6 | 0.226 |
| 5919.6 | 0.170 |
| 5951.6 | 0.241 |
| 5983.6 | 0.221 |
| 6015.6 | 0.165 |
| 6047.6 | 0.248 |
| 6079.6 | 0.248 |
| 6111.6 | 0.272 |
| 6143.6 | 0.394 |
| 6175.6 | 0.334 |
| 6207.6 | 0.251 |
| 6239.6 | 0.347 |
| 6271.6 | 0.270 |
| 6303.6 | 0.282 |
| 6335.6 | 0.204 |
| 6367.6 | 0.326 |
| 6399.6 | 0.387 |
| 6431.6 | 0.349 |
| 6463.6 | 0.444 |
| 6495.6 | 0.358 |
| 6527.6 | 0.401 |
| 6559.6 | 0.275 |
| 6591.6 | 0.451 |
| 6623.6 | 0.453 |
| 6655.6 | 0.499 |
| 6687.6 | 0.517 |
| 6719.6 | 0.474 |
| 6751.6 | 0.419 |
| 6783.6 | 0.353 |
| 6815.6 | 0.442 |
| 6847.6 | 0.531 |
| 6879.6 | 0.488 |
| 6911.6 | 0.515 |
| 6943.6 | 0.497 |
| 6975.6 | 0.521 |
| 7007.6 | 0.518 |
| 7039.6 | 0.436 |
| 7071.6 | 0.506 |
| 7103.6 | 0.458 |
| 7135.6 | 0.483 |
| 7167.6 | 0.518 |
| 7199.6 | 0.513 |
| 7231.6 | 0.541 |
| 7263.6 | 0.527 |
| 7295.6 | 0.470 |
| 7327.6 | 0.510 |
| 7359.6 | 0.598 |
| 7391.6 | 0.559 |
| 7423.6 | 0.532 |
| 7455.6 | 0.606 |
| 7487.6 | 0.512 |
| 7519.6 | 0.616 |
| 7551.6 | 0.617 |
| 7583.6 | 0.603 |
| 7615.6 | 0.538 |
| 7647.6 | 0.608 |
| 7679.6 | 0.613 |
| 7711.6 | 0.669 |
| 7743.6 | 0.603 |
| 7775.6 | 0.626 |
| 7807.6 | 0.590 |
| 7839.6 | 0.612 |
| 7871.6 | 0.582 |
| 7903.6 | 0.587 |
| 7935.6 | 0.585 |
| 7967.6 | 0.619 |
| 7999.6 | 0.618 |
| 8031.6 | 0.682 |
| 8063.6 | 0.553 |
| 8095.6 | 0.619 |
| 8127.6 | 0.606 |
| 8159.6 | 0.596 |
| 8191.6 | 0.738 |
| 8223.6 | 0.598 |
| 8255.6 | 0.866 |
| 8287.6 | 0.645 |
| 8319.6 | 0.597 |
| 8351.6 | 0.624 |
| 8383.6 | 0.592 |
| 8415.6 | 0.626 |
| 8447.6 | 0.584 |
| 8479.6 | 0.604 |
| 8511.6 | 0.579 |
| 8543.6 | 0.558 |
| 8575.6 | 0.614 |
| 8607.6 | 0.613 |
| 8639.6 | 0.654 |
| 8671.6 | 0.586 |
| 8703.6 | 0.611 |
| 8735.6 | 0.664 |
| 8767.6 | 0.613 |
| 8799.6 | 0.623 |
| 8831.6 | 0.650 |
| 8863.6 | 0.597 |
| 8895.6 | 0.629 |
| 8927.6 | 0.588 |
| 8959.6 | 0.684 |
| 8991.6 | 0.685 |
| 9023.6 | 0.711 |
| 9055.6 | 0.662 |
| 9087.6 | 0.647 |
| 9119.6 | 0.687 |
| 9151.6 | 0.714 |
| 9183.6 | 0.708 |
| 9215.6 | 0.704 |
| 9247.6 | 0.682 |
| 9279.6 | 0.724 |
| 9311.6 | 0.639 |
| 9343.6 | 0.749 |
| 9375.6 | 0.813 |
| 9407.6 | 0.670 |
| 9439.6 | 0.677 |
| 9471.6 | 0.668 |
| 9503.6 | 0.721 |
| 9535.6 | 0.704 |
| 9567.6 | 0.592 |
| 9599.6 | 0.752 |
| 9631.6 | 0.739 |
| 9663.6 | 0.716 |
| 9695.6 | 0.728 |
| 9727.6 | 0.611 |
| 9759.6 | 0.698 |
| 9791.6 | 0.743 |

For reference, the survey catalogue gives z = 0.65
